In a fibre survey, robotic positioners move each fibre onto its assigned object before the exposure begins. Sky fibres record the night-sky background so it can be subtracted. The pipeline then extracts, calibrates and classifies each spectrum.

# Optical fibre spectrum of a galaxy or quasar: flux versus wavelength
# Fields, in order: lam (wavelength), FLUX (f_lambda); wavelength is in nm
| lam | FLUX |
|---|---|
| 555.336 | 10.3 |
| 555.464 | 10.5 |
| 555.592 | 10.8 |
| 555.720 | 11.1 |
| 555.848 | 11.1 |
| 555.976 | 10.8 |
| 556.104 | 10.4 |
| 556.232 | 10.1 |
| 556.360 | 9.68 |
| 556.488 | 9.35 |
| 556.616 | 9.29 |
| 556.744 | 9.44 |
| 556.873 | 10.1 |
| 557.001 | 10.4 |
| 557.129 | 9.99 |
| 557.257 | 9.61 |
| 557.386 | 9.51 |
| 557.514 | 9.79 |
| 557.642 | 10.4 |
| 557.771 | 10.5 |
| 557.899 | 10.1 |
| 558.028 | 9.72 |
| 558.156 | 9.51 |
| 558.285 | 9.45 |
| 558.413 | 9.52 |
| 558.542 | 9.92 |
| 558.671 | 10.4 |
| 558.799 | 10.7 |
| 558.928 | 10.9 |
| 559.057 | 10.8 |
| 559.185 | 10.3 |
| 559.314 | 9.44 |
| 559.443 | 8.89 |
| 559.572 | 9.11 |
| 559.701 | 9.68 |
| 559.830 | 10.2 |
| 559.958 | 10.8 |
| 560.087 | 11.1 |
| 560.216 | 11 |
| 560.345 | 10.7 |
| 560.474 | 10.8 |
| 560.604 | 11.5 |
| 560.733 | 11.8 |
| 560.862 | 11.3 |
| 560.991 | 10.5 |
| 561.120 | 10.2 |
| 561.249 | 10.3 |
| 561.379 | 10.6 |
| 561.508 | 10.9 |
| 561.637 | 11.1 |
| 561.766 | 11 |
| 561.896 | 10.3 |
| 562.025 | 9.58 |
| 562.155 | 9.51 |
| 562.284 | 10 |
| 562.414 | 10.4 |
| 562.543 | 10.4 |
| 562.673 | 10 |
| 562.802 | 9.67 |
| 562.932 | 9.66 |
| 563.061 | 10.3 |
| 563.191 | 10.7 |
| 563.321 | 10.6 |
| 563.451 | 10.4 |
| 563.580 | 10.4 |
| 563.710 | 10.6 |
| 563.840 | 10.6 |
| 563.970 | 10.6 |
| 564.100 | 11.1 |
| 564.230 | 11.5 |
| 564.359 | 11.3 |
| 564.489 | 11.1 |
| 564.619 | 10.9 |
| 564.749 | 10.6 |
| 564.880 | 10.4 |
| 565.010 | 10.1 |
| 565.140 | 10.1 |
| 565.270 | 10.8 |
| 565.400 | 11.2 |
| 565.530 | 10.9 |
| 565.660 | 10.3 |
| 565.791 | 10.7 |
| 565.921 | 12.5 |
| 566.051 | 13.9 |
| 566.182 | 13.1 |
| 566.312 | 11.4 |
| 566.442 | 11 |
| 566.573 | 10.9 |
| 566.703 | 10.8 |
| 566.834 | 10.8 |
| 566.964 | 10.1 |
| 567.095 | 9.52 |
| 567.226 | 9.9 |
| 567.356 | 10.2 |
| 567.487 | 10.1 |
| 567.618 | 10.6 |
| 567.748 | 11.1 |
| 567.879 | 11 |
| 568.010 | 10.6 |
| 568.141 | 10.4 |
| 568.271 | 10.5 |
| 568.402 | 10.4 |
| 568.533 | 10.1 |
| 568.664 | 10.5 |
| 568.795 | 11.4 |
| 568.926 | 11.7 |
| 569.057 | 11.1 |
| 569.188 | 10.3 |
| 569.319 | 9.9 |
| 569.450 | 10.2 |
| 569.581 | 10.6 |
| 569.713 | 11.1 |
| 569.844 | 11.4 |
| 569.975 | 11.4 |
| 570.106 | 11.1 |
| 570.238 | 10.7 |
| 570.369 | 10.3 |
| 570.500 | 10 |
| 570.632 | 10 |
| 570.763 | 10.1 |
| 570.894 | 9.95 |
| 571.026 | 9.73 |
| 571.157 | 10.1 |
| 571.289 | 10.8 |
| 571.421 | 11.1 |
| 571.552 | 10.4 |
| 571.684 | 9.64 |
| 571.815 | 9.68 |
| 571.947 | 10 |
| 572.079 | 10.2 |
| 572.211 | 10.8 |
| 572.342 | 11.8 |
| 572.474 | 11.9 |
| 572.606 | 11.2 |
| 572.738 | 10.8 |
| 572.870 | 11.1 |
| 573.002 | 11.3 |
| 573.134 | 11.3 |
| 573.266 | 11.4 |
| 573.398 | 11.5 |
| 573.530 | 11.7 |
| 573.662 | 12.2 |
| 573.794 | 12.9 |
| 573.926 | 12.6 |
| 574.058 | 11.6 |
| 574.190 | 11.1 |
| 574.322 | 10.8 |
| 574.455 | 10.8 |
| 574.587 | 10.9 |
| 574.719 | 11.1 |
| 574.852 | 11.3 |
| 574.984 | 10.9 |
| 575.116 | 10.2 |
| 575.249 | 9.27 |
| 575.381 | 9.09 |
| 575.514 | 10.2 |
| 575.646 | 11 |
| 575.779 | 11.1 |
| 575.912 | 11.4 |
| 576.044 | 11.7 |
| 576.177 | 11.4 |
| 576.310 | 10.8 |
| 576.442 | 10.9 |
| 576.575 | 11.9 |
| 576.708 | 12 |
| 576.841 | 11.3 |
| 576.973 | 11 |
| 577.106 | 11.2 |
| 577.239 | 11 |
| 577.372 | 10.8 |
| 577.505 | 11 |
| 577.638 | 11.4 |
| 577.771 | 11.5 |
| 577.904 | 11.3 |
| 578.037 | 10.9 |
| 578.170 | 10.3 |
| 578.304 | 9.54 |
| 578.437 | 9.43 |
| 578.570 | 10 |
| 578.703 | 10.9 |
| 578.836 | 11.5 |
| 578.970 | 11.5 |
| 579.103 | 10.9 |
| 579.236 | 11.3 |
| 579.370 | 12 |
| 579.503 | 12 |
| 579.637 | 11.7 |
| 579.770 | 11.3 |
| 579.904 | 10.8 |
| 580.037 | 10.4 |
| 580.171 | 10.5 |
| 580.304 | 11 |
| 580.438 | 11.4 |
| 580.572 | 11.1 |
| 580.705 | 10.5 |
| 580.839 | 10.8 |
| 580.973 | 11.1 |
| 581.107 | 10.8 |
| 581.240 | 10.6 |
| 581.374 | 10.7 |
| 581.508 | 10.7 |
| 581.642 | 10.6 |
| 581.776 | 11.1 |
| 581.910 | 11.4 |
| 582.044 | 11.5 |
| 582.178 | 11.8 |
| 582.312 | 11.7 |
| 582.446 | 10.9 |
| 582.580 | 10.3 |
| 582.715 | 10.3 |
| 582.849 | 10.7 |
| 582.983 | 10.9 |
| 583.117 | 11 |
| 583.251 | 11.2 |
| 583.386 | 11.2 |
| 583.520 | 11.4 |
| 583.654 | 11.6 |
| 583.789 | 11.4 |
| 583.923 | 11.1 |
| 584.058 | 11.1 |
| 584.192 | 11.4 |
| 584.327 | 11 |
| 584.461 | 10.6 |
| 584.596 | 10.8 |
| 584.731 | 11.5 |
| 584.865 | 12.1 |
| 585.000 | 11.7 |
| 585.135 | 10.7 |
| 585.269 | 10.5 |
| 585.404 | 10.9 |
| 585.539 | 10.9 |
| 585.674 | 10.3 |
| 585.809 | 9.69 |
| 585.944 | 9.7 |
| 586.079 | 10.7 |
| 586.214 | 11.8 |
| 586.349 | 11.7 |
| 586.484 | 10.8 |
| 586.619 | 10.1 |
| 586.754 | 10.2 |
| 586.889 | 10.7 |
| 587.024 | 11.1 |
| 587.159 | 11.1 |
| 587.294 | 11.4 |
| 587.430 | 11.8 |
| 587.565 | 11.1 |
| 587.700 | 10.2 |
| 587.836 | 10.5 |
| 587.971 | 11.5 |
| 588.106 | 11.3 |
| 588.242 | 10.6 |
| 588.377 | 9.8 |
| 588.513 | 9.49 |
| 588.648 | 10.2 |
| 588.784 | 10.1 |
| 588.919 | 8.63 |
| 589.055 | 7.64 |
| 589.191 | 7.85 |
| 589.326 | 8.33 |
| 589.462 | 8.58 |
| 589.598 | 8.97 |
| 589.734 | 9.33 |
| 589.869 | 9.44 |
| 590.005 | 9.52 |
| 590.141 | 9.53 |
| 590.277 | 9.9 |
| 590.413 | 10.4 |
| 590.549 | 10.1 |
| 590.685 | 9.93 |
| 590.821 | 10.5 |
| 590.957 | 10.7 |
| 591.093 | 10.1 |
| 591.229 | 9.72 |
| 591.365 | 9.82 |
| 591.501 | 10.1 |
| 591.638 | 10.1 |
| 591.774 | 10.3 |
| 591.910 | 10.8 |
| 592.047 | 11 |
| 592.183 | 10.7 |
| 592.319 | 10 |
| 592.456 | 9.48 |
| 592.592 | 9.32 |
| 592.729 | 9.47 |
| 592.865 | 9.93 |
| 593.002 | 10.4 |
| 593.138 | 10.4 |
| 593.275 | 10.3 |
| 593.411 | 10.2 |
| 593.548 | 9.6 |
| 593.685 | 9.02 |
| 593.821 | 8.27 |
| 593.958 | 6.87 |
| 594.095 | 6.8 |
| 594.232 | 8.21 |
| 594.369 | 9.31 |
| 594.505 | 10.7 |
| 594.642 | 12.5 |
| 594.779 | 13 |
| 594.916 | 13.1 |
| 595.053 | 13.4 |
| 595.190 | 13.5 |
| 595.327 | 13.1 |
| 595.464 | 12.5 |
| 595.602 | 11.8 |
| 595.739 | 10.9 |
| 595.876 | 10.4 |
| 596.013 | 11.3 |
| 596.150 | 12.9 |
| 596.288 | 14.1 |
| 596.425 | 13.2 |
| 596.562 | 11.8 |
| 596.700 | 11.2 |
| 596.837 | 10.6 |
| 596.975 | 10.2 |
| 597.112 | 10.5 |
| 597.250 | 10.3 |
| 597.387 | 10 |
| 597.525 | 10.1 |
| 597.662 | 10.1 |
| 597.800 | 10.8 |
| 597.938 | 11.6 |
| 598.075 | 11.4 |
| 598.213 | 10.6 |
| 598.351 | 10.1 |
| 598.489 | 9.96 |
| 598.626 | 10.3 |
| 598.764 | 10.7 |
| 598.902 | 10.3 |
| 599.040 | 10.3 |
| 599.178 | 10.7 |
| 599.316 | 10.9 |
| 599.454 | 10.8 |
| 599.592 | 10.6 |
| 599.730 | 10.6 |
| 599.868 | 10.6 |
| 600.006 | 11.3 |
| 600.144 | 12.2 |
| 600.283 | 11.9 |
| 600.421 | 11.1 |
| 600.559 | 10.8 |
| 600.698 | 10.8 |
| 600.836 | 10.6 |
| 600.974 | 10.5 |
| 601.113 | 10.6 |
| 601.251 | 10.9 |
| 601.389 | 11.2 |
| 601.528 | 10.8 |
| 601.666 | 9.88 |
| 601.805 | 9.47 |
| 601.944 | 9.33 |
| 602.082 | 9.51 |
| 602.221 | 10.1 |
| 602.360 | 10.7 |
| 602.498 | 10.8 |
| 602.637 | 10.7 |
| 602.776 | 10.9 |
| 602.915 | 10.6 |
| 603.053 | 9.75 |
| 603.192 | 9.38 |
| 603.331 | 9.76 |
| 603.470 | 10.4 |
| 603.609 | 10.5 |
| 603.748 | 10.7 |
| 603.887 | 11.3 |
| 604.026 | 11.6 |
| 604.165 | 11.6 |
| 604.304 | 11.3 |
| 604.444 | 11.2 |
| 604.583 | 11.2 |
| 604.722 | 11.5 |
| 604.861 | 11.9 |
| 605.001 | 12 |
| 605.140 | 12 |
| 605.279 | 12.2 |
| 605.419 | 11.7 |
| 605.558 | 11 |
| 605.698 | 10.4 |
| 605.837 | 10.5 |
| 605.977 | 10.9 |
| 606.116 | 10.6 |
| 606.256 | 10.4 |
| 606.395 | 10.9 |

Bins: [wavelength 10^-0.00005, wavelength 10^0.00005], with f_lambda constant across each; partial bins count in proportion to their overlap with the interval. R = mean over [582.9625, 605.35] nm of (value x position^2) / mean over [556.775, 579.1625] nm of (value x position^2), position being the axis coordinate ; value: 1.1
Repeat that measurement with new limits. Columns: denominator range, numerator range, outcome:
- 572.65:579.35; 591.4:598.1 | 1.03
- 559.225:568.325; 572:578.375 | 1.09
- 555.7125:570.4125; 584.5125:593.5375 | 1.06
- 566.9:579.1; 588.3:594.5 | 0.94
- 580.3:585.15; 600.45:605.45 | 1.04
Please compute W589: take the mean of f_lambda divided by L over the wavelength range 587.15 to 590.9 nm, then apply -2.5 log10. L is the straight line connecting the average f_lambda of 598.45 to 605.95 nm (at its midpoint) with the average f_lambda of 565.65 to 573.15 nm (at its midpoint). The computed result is 0.09 mag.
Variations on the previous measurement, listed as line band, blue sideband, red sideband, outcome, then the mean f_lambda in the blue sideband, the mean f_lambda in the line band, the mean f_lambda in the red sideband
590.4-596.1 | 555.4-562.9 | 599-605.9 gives 0.03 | 10.3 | 10.4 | 10.8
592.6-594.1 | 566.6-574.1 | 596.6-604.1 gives 0.14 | 10.8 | 9.31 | 10.6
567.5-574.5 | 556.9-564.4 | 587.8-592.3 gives -0.07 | 10.3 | 10.8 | 9.86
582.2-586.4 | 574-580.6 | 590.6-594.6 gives -0.06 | 11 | 11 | 9.75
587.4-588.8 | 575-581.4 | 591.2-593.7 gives -0.03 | 10.9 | 10.6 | 10.1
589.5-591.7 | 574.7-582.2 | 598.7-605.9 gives 0.11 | 11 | 9.87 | 10.8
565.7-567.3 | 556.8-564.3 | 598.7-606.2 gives -0.08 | 10.3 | 11.2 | 10.8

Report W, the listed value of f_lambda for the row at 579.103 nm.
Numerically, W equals 10.9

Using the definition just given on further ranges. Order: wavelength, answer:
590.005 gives 9.52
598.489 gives 9.96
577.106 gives 11.2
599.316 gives 10.9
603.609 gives 10.5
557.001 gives 10.4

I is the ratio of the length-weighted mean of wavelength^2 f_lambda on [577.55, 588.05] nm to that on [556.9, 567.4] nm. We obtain 1.12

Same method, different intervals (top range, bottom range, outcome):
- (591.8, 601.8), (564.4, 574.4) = 1.09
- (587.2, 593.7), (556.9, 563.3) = 1.08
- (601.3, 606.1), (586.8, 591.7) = 1.13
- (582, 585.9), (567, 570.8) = 1.10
